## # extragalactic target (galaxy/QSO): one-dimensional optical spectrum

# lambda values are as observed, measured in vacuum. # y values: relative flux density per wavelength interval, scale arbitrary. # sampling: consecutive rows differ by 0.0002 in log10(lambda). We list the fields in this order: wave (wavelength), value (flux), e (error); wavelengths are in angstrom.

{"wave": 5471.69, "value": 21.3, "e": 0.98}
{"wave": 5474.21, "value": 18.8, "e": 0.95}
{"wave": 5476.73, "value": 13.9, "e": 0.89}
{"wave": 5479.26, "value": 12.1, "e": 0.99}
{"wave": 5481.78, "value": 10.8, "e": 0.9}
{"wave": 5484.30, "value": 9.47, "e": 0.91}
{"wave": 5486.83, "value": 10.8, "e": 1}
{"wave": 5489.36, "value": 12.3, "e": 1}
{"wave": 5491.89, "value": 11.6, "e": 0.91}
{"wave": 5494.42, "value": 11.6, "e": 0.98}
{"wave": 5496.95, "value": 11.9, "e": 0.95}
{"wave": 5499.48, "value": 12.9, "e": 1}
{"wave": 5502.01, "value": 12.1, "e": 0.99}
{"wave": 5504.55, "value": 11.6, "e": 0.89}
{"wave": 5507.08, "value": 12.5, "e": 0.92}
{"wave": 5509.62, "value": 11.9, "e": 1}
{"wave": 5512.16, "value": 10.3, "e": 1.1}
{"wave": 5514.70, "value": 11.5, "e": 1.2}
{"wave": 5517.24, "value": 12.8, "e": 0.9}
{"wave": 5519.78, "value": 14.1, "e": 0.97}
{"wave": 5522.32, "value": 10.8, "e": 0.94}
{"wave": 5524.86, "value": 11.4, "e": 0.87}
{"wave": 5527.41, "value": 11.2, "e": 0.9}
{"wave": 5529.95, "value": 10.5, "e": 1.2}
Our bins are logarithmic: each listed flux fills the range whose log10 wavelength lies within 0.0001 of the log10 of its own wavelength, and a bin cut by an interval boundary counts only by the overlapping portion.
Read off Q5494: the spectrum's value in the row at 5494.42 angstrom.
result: 11.6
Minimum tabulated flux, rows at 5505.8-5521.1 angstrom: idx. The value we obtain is 10.3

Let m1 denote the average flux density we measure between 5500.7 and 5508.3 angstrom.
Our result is 12.1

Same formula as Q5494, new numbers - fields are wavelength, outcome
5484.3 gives 9.47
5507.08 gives 12.5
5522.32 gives 10.8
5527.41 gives 11.2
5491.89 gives 11.6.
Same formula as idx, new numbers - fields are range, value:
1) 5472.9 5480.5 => 12.1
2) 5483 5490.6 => 9.47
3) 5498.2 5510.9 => 11.6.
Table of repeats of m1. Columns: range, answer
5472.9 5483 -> 13.9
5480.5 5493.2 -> 11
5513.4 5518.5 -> 12.1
